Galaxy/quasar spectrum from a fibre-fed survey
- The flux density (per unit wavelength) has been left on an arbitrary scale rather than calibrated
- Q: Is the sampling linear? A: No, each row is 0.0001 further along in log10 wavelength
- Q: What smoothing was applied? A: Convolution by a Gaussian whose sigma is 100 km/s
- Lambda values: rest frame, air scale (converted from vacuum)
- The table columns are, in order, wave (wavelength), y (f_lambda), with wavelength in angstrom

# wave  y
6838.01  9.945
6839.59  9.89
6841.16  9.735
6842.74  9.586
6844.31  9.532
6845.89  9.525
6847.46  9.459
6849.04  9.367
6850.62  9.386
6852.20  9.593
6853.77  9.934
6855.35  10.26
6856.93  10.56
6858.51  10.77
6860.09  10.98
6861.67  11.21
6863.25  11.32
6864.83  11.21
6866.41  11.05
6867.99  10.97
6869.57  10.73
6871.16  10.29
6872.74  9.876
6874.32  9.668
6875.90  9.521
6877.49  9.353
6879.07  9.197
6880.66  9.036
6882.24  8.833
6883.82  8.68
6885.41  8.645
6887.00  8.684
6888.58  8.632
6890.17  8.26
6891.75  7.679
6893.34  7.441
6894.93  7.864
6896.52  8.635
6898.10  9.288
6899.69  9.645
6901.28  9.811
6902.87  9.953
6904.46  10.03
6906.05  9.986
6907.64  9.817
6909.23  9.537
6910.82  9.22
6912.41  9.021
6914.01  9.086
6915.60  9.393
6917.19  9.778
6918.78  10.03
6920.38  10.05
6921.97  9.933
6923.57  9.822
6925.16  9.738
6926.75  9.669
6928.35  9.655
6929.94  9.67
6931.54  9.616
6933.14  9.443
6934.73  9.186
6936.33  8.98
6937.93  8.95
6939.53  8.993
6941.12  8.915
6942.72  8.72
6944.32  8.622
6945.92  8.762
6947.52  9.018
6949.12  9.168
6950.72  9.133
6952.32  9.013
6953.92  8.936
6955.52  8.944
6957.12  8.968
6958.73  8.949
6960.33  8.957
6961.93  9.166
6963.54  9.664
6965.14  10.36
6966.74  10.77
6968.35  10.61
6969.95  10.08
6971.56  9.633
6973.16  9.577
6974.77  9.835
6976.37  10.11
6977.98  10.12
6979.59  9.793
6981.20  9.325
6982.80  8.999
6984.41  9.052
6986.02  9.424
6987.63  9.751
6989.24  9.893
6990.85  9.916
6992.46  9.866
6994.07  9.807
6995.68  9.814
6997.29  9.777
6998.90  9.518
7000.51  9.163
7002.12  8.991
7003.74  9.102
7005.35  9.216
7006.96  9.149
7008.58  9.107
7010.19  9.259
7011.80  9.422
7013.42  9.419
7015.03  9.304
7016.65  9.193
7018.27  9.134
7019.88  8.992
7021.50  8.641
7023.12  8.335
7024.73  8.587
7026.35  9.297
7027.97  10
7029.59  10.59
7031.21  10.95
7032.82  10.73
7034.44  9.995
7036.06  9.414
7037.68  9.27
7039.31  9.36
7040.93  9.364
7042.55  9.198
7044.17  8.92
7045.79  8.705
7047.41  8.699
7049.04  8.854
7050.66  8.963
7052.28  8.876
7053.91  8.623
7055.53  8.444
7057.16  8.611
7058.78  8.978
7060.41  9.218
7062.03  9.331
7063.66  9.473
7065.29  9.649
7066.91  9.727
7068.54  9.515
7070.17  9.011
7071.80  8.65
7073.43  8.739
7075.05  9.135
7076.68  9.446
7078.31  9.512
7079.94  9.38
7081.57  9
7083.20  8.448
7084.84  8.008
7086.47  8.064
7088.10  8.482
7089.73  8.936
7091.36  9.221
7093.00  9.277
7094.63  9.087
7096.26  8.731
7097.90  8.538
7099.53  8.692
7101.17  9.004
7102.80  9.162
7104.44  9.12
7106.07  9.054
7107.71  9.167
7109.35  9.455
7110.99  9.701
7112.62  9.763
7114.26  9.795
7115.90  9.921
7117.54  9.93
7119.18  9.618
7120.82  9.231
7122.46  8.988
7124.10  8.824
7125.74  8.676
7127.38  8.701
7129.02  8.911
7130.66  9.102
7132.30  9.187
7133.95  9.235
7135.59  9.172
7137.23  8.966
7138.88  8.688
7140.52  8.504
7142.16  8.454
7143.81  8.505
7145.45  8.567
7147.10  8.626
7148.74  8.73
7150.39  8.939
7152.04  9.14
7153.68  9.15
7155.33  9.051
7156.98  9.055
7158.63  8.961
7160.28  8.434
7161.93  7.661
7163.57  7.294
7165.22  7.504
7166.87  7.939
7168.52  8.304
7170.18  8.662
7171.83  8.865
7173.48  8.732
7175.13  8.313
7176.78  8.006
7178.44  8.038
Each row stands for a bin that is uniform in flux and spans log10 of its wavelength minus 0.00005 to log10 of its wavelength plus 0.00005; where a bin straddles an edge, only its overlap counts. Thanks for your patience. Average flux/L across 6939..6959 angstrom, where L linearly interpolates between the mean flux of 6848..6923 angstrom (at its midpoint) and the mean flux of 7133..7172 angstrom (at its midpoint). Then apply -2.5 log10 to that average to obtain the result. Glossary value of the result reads 0.05 mag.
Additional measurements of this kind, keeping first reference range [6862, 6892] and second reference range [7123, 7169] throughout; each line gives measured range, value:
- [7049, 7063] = 0.011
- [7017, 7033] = -0.045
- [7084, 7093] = 0.033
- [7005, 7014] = -0.013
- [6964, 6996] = -0.066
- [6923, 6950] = 0.021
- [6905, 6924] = -0.017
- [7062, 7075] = -0.038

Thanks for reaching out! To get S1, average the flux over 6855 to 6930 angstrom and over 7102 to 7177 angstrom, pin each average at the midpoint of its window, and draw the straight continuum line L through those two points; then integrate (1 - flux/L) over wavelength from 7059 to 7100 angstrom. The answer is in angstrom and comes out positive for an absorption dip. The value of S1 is 0.19 angstrom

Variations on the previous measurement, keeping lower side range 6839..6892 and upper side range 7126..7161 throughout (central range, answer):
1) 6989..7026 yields 0.1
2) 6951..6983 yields -0.5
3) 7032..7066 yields 0.0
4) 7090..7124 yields -1.1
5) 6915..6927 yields -0.3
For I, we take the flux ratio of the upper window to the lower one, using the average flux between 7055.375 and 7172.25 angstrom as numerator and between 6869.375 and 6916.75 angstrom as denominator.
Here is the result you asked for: 0.97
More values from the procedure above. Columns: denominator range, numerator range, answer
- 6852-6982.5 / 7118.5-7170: 0.91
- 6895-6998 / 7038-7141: 0.95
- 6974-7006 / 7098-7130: 0.96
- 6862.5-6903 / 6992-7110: 0.98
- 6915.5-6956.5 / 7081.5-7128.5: 0.97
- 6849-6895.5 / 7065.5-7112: 0.94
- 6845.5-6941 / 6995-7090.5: 0.96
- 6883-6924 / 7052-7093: 0.98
